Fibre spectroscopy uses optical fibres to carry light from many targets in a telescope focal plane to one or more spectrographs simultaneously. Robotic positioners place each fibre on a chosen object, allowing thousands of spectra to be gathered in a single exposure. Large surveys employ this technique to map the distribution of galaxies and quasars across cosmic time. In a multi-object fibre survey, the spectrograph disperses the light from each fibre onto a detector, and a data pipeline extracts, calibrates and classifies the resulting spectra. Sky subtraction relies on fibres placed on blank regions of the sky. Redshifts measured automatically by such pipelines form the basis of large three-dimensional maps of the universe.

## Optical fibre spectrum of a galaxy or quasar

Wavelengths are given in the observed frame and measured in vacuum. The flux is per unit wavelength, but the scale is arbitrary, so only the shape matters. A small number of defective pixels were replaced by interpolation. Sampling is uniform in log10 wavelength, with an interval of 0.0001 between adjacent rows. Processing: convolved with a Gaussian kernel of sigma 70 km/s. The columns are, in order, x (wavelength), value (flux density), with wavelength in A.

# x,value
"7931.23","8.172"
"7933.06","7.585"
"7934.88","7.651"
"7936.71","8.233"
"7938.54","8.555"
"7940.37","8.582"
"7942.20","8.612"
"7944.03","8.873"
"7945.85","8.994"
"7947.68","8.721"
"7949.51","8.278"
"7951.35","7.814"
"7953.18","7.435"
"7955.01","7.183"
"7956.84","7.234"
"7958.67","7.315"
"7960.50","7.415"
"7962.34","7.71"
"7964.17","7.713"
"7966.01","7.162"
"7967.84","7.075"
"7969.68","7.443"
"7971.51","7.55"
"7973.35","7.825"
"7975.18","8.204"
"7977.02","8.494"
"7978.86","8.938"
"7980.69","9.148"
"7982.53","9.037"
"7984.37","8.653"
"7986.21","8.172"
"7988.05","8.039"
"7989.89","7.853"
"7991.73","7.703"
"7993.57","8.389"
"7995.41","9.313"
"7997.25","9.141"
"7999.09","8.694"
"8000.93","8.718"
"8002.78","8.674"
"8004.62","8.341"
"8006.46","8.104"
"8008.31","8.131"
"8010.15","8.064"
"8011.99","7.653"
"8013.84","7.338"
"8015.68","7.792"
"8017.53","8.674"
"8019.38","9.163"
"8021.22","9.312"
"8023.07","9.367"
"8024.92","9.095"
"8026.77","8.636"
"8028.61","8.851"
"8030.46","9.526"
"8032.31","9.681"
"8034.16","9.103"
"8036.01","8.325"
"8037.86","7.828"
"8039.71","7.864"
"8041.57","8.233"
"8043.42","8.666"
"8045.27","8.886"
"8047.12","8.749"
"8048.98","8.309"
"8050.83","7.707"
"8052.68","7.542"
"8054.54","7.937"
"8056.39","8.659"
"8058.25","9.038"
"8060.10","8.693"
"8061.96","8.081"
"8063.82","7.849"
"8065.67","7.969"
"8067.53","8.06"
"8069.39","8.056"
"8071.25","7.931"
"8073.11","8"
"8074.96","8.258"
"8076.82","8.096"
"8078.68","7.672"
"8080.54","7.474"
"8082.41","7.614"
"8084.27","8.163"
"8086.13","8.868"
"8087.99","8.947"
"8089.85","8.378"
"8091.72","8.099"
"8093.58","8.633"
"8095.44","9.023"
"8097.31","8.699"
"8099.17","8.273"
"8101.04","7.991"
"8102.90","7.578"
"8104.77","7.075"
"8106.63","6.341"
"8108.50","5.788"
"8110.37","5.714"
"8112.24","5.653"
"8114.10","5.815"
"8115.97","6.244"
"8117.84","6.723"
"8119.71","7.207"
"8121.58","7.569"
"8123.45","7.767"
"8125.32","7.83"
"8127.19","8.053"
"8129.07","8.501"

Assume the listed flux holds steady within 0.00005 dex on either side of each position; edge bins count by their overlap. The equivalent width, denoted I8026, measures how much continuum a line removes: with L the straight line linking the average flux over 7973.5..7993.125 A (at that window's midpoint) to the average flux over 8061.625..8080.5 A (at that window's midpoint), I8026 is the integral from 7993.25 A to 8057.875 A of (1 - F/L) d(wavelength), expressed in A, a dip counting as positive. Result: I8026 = -2.7 A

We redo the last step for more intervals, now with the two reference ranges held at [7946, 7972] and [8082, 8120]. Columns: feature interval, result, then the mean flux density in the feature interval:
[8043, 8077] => -3.26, 8.23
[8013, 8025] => -1.75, 8.66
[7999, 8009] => -1.14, 8.43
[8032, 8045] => -1.65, 8.49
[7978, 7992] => -1.63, 8.48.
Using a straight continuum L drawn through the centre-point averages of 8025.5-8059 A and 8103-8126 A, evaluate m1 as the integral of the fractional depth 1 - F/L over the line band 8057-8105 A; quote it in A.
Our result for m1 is -4.33 A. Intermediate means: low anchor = 8.53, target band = 8.19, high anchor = 6.66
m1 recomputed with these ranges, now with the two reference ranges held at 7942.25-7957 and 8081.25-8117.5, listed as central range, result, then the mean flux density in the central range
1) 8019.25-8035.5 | -2.8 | 9.18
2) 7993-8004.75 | -1.3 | 8.79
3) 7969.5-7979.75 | -0.1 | 8.12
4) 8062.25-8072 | -0.4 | 7.98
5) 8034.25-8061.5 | -2.2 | 8.34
